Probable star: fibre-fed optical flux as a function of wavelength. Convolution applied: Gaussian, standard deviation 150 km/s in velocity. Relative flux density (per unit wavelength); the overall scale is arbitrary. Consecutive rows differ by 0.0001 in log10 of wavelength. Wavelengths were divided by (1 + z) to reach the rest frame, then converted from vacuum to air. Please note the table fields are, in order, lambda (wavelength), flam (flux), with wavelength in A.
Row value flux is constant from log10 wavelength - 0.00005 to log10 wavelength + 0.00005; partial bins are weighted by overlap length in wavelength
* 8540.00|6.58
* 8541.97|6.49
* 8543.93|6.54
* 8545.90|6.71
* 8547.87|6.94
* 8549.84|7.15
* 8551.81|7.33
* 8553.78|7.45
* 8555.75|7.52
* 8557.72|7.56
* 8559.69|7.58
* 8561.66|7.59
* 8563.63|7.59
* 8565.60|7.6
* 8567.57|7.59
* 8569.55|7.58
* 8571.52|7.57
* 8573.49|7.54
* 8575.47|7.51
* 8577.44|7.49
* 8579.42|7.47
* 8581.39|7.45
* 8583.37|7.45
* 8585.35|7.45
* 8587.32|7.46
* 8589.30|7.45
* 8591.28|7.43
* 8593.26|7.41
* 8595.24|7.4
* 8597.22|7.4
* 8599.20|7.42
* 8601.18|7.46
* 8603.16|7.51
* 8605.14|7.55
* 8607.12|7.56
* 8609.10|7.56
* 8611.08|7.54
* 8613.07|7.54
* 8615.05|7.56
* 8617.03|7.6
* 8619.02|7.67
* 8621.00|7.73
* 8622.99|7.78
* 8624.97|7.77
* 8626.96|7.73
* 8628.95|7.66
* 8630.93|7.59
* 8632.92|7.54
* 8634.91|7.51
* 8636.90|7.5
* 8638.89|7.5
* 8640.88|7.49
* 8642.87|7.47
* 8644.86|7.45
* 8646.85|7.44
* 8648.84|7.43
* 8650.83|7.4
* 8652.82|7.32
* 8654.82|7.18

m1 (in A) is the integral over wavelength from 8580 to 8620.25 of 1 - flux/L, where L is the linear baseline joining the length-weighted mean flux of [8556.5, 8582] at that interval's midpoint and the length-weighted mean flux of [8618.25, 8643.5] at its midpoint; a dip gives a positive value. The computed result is 0.5 A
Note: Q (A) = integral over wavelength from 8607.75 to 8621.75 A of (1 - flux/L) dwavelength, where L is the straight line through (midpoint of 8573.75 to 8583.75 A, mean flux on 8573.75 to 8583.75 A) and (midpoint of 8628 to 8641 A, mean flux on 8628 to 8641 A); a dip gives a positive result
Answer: -0.14 A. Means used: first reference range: 7.48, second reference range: 7.54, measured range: 7.6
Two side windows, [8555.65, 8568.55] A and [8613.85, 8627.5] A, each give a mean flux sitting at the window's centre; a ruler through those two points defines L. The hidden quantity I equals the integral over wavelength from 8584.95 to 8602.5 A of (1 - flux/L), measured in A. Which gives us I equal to 0.5 A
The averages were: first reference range 7.58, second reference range 7.69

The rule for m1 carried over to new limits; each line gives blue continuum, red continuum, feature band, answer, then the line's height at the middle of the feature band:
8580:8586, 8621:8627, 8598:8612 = 0.2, 7.61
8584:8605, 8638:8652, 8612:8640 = -0.6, 7.45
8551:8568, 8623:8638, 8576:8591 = 0.2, 7.57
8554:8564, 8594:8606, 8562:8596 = 0.0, 7.51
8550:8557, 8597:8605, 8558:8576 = -0.4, 7.42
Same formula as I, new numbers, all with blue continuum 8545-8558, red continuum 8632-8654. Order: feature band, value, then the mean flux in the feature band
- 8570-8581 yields -0.35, 7.52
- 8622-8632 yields -0.39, 7.71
